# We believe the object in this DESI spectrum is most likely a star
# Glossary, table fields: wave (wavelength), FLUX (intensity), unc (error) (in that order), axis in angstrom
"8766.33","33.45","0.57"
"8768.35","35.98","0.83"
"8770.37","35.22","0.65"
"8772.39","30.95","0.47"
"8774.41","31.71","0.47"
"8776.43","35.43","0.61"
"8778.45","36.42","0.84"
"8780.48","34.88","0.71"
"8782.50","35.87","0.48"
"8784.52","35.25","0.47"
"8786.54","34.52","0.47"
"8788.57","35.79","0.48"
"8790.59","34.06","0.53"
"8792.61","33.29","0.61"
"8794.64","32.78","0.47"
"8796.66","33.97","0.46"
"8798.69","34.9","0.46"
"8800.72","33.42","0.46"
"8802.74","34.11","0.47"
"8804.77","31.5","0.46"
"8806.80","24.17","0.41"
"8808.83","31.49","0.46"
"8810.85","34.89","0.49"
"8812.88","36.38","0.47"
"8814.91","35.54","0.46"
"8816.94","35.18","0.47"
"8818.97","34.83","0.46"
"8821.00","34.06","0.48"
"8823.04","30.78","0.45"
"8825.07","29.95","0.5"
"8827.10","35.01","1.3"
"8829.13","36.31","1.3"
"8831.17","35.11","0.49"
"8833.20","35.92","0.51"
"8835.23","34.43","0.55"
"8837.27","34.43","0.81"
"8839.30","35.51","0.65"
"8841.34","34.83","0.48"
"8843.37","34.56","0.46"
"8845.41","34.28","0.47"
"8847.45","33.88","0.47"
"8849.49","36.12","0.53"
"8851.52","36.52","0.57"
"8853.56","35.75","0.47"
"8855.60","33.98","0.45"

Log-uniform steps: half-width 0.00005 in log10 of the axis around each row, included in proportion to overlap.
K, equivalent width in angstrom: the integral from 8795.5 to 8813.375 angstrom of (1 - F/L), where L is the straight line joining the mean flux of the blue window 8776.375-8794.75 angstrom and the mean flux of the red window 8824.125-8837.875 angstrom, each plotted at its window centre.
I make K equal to 1.1 angstrom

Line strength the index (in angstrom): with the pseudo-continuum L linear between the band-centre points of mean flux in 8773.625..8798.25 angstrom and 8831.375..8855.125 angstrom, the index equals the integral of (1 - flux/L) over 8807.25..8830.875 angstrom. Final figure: 0.7 angstrom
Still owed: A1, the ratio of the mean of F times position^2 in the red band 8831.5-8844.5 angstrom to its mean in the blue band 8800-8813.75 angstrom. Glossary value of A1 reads 1.09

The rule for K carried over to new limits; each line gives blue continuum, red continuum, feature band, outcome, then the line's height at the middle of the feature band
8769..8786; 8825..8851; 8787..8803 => 0.25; 34.6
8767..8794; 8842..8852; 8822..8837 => 0.40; 34.9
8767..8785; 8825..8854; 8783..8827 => 1.69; 34.8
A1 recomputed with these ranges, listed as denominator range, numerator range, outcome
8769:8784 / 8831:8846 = 1.03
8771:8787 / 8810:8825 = 1.00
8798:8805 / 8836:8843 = 1.05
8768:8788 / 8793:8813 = 0.95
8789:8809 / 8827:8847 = 1.09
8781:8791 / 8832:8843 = 1.01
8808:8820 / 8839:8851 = 1.01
